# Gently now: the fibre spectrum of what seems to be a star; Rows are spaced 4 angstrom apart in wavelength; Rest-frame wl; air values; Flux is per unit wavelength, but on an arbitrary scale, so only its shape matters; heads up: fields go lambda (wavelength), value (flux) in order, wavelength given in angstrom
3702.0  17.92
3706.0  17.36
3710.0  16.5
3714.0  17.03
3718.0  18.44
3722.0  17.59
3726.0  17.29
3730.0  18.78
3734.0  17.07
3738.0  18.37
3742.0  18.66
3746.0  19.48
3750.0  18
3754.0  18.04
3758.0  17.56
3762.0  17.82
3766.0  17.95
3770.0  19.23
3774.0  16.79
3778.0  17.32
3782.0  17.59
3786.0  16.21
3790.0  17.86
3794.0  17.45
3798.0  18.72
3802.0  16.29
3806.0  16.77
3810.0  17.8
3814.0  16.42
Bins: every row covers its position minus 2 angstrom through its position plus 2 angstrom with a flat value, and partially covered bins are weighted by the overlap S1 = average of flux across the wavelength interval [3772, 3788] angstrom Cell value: 17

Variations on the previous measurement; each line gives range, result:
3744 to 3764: 18.2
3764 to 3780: 17.8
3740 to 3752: 18.7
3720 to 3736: 17.7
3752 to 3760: 17.8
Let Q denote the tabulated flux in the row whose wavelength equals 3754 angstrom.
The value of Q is 18.04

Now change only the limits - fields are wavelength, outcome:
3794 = 17.45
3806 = 16.77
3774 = 16.79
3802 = 16.29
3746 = 19.48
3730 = 18.78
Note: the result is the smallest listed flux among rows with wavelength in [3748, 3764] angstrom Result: 17.56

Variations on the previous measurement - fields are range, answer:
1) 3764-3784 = 16.79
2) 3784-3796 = 16.21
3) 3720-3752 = 17.07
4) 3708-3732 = 16.5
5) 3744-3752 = 18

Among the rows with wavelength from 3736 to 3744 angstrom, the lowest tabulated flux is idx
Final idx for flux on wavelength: 18.37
